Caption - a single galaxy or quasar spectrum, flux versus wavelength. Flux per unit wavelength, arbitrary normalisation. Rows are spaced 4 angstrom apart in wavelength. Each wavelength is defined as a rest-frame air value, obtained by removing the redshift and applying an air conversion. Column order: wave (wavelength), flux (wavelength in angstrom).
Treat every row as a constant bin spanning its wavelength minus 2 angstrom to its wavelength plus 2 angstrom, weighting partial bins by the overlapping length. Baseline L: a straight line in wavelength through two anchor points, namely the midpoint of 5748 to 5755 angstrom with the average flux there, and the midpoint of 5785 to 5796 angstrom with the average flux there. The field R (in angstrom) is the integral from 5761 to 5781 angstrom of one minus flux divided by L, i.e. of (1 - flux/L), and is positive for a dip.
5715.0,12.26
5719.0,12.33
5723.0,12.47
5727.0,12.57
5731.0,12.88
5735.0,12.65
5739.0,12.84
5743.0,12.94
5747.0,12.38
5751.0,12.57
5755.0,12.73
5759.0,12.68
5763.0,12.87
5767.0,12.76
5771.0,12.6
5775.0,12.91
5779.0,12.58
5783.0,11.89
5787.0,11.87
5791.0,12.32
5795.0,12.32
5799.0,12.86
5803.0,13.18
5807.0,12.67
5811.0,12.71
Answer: -0.6 angstrom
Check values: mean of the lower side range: 12.6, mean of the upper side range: 12.2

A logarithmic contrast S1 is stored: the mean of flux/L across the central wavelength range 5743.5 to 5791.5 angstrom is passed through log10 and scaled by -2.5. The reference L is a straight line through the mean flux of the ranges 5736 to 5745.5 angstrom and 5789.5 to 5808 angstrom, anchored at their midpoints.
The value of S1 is 0.02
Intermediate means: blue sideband 12.8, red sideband 12.7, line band 12.5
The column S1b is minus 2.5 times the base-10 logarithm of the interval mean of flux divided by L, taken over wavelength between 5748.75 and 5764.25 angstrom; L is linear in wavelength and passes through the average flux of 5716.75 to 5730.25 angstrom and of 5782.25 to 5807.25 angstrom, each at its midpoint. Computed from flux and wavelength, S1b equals -0.019 mag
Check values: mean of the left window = 12.5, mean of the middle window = 12.7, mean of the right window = 12.5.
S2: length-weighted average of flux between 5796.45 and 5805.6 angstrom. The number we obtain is 13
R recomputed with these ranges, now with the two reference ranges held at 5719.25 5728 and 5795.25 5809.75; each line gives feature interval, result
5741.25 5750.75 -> 0.0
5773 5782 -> 0.0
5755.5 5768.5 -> -0.1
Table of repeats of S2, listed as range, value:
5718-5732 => 12.6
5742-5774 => 12.7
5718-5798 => 12.6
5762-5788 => 12.5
